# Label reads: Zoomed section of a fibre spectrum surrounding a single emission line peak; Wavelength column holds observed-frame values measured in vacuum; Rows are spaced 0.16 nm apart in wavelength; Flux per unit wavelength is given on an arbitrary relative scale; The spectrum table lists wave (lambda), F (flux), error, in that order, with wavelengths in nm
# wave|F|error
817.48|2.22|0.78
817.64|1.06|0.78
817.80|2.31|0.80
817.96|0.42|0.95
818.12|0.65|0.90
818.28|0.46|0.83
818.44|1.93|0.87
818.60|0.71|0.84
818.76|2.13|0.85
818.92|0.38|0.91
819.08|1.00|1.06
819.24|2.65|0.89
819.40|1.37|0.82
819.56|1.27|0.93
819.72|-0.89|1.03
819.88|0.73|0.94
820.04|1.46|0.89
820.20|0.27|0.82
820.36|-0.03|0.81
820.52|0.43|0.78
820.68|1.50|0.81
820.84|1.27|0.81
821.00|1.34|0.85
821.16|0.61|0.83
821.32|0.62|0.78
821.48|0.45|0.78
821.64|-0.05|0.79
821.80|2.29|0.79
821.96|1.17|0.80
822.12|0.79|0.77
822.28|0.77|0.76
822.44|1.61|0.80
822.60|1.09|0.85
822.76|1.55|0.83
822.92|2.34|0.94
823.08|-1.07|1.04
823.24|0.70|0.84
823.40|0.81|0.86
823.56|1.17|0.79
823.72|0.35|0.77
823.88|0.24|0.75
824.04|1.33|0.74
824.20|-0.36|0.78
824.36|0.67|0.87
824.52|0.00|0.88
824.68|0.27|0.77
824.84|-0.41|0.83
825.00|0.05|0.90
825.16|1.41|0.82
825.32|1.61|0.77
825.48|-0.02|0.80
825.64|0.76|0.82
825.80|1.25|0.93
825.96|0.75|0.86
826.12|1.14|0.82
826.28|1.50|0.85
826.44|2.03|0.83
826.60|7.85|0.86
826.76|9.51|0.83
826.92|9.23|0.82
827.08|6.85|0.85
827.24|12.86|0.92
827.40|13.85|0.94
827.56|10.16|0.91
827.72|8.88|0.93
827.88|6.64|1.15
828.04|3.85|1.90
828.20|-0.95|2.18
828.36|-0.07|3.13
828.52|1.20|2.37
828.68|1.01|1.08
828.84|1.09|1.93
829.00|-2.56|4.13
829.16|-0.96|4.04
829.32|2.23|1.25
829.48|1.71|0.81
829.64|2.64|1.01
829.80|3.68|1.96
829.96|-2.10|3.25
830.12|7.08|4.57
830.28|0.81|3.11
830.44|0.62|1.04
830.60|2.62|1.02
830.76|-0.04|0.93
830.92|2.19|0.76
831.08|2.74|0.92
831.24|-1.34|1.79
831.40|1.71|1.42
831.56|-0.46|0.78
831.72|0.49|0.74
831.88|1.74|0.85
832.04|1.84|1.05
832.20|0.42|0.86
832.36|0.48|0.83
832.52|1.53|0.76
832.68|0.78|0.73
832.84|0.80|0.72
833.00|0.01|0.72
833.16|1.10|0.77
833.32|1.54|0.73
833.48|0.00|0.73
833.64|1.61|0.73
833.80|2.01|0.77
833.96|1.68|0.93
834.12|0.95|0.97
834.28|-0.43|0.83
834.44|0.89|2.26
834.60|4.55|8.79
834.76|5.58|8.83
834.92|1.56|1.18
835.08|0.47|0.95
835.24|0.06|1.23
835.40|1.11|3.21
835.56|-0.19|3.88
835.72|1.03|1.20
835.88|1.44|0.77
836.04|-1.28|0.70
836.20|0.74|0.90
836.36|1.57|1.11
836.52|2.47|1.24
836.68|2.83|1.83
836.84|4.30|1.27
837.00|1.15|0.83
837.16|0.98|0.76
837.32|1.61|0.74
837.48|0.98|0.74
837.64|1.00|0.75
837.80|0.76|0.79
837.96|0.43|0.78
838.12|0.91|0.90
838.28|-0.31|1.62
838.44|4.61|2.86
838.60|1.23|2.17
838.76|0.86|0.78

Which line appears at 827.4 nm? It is [O II]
